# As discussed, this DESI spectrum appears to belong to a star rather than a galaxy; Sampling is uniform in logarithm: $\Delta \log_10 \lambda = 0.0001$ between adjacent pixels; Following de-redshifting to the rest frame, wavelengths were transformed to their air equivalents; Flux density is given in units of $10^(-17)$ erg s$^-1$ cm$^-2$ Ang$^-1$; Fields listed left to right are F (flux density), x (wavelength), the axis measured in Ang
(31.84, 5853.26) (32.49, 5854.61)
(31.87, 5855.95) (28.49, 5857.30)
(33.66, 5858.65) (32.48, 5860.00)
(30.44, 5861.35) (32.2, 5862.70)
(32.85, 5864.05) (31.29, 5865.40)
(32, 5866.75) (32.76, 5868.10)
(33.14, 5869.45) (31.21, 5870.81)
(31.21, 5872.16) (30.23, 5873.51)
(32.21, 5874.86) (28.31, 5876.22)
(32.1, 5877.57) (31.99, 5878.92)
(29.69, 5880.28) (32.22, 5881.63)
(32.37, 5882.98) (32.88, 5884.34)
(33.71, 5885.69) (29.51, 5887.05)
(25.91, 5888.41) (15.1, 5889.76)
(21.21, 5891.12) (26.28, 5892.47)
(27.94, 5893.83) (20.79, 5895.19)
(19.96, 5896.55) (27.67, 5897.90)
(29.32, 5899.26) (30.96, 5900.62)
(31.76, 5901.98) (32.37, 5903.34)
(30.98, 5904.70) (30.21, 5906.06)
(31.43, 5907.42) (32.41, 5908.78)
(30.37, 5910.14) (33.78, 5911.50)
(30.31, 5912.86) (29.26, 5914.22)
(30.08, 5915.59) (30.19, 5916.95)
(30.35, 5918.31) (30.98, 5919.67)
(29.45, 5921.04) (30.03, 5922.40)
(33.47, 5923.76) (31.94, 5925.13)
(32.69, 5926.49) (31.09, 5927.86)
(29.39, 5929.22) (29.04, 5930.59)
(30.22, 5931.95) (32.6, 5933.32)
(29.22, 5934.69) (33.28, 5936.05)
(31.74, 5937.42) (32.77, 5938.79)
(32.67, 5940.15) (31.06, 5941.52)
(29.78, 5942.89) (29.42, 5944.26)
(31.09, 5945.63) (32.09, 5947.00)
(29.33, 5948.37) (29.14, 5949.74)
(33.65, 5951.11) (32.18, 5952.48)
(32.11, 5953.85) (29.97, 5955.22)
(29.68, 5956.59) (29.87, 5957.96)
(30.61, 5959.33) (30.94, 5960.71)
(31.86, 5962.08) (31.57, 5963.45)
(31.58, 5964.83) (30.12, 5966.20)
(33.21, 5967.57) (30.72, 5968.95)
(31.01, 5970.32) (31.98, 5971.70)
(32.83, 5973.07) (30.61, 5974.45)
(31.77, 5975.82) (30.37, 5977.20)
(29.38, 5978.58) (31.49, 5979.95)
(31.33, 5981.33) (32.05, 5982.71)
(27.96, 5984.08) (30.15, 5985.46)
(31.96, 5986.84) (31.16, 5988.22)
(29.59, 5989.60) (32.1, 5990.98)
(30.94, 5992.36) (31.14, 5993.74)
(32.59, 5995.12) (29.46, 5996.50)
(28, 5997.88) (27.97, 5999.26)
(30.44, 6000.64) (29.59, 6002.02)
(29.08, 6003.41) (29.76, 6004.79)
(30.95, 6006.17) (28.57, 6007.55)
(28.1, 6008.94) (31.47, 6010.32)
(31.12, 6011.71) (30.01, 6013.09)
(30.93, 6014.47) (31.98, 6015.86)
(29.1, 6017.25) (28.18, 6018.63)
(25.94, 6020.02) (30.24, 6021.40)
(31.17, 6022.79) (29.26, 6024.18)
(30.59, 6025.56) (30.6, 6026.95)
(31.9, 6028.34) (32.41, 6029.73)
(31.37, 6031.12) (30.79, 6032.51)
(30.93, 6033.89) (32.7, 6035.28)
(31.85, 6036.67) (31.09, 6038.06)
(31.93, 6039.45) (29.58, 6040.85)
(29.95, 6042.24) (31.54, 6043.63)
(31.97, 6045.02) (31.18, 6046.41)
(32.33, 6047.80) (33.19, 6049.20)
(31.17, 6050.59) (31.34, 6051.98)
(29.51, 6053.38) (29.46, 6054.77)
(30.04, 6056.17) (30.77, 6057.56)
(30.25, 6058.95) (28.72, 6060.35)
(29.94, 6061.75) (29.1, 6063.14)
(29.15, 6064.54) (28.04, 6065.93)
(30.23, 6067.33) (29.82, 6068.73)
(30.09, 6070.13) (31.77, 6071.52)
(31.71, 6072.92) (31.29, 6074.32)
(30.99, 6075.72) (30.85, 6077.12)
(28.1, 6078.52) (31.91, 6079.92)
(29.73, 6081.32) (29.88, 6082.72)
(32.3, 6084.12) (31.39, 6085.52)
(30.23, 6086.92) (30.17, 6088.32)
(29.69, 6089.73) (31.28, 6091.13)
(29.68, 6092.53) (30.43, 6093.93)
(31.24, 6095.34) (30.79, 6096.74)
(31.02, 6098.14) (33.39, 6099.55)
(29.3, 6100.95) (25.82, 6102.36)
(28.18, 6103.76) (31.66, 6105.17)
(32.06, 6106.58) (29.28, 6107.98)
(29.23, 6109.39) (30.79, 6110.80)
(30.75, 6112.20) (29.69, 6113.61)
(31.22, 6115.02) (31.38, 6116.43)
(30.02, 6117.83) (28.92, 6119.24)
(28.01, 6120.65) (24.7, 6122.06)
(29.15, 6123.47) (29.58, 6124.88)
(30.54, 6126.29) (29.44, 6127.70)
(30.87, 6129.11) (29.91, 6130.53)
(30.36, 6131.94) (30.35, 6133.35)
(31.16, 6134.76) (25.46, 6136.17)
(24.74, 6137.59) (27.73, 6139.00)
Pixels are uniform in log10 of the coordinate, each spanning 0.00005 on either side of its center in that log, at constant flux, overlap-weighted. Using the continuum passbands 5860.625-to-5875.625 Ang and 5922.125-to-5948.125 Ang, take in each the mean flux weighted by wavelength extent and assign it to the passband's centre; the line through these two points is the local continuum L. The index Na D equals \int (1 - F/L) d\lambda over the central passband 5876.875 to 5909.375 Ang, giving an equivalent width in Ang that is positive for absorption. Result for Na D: 2.9 Ang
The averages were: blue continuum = 31.7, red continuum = 31.2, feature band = 28.7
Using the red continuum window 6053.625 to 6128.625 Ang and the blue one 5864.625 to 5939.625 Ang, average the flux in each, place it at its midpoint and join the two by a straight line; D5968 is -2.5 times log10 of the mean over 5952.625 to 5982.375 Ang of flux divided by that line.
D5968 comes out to -0.04 mag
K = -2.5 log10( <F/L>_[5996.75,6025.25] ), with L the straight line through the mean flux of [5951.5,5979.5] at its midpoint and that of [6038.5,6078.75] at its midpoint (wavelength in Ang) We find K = 0.04 mag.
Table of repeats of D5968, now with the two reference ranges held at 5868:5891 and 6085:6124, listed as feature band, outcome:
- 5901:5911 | -0.050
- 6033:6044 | -0.043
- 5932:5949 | -0.044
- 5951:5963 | -0.040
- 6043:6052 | -0.067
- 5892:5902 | 0.133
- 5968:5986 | -0.034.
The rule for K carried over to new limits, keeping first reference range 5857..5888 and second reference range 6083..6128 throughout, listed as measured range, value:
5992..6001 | 0.026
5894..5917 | 0.068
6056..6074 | 0.011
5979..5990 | 0.005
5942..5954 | 0.006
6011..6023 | 0.030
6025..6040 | -0.033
